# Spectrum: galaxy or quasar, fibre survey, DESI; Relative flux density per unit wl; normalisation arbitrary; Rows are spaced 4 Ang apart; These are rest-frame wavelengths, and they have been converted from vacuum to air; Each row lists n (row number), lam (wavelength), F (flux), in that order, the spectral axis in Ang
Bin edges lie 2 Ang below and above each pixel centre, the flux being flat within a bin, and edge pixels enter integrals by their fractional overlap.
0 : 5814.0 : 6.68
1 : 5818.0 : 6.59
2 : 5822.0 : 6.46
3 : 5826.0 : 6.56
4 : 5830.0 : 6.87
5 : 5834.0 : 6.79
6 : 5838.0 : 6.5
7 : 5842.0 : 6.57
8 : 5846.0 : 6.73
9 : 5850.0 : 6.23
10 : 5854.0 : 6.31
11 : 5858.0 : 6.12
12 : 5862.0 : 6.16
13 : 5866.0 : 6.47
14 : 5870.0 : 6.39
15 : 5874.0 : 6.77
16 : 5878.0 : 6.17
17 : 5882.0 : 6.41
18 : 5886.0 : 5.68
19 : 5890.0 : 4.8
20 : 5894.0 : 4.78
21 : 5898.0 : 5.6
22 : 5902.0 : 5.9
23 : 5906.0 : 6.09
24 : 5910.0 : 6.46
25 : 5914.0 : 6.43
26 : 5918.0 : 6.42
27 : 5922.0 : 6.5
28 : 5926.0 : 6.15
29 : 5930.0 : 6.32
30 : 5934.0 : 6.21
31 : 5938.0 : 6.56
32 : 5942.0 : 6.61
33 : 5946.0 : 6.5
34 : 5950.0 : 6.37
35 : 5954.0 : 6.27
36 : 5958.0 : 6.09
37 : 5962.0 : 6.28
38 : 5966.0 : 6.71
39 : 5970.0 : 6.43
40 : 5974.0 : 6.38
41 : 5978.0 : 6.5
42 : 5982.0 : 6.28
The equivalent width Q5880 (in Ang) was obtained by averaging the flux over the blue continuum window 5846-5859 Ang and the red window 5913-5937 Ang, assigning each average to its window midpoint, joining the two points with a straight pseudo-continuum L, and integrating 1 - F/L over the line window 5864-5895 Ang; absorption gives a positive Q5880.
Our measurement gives 1.7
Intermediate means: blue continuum 6.31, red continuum 6.34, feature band 5.97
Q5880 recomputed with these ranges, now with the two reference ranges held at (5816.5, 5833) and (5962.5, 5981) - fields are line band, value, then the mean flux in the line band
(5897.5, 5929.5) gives 1.5 Ang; 6.23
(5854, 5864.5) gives 0.6 Ang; 6.19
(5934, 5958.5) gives 0.4 Ang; 6.4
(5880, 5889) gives 0.9 Ang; 5.91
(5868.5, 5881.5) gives 0.3 Ang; 6.44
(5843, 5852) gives 0.2 Ang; 6.49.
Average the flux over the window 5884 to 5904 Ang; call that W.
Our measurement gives 5.35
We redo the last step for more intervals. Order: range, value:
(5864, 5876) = 6.54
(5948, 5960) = 6.24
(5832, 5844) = 6.62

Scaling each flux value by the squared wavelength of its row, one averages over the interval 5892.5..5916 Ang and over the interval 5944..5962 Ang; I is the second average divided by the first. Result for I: 1.09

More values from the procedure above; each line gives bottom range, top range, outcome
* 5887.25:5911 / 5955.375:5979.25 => 1.17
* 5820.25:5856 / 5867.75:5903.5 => 0.90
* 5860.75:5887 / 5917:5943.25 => 1.03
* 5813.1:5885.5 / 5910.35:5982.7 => 1.02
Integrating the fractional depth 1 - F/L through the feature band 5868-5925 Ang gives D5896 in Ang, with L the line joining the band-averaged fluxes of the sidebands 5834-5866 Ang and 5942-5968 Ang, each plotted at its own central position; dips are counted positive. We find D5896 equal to 3.3 Ang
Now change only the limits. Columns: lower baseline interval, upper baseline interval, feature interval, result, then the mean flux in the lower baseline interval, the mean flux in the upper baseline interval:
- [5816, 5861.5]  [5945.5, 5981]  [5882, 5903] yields 3.35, 6.51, 6.38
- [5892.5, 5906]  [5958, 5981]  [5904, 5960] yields -3.84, 5.55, 6.42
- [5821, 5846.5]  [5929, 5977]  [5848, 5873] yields 1.09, 6.64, 6.4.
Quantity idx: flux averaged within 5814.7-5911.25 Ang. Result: 6.23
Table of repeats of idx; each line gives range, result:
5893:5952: 6.22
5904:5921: 6.36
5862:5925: 6.06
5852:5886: 6.31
